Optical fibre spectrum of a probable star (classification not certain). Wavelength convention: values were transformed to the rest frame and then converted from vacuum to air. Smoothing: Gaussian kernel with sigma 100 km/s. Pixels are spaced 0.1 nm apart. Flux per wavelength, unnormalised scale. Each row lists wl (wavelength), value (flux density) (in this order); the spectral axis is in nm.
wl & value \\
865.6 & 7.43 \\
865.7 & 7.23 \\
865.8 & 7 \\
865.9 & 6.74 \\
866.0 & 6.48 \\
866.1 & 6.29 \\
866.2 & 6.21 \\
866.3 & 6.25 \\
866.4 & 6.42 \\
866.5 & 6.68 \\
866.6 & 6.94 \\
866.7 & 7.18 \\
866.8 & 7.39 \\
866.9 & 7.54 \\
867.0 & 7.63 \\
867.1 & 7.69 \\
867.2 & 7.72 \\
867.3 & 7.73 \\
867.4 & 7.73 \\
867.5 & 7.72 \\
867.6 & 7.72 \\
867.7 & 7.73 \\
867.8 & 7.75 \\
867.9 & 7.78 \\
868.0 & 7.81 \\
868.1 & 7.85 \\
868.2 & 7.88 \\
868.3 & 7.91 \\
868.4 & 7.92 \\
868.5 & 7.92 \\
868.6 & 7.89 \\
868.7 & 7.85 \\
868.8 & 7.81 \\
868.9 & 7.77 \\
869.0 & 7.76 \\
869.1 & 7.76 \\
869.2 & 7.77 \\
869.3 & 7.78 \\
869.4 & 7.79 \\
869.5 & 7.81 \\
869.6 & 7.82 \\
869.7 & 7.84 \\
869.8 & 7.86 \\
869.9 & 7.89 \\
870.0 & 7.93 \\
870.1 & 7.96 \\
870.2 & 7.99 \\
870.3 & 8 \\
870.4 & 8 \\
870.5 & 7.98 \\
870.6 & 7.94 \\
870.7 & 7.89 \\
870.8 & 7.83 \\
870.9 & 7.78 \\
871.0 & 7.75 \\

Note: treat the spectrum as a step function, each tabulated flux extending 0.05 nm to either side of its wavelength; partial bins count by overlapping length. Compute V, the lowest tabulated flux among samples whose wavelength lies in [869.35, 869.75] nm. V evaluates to 7.79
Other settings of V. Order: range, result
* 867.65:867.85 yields 7.73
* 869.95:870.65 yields 7.93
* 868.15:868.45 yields 7.88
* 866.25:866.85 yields 6.25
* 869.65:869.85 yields 7.84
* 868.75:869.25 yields 7.76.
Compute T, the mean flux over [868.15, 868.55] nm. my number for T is 7.91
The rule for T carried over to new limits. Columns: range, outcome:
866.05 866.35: 6.25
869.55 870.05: 7.87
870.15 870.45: 8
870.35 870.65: 7.97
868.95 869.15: 7.76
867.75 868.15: 7.8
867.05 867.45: 7.72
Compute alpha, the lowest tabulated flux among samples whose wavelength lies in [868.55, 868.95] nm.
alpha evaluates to 7.77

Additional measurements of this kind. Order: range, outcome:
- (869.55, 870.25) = 7.82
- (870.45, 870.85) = 7.83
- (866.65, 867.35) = 7.18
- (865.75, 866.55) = 6.21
